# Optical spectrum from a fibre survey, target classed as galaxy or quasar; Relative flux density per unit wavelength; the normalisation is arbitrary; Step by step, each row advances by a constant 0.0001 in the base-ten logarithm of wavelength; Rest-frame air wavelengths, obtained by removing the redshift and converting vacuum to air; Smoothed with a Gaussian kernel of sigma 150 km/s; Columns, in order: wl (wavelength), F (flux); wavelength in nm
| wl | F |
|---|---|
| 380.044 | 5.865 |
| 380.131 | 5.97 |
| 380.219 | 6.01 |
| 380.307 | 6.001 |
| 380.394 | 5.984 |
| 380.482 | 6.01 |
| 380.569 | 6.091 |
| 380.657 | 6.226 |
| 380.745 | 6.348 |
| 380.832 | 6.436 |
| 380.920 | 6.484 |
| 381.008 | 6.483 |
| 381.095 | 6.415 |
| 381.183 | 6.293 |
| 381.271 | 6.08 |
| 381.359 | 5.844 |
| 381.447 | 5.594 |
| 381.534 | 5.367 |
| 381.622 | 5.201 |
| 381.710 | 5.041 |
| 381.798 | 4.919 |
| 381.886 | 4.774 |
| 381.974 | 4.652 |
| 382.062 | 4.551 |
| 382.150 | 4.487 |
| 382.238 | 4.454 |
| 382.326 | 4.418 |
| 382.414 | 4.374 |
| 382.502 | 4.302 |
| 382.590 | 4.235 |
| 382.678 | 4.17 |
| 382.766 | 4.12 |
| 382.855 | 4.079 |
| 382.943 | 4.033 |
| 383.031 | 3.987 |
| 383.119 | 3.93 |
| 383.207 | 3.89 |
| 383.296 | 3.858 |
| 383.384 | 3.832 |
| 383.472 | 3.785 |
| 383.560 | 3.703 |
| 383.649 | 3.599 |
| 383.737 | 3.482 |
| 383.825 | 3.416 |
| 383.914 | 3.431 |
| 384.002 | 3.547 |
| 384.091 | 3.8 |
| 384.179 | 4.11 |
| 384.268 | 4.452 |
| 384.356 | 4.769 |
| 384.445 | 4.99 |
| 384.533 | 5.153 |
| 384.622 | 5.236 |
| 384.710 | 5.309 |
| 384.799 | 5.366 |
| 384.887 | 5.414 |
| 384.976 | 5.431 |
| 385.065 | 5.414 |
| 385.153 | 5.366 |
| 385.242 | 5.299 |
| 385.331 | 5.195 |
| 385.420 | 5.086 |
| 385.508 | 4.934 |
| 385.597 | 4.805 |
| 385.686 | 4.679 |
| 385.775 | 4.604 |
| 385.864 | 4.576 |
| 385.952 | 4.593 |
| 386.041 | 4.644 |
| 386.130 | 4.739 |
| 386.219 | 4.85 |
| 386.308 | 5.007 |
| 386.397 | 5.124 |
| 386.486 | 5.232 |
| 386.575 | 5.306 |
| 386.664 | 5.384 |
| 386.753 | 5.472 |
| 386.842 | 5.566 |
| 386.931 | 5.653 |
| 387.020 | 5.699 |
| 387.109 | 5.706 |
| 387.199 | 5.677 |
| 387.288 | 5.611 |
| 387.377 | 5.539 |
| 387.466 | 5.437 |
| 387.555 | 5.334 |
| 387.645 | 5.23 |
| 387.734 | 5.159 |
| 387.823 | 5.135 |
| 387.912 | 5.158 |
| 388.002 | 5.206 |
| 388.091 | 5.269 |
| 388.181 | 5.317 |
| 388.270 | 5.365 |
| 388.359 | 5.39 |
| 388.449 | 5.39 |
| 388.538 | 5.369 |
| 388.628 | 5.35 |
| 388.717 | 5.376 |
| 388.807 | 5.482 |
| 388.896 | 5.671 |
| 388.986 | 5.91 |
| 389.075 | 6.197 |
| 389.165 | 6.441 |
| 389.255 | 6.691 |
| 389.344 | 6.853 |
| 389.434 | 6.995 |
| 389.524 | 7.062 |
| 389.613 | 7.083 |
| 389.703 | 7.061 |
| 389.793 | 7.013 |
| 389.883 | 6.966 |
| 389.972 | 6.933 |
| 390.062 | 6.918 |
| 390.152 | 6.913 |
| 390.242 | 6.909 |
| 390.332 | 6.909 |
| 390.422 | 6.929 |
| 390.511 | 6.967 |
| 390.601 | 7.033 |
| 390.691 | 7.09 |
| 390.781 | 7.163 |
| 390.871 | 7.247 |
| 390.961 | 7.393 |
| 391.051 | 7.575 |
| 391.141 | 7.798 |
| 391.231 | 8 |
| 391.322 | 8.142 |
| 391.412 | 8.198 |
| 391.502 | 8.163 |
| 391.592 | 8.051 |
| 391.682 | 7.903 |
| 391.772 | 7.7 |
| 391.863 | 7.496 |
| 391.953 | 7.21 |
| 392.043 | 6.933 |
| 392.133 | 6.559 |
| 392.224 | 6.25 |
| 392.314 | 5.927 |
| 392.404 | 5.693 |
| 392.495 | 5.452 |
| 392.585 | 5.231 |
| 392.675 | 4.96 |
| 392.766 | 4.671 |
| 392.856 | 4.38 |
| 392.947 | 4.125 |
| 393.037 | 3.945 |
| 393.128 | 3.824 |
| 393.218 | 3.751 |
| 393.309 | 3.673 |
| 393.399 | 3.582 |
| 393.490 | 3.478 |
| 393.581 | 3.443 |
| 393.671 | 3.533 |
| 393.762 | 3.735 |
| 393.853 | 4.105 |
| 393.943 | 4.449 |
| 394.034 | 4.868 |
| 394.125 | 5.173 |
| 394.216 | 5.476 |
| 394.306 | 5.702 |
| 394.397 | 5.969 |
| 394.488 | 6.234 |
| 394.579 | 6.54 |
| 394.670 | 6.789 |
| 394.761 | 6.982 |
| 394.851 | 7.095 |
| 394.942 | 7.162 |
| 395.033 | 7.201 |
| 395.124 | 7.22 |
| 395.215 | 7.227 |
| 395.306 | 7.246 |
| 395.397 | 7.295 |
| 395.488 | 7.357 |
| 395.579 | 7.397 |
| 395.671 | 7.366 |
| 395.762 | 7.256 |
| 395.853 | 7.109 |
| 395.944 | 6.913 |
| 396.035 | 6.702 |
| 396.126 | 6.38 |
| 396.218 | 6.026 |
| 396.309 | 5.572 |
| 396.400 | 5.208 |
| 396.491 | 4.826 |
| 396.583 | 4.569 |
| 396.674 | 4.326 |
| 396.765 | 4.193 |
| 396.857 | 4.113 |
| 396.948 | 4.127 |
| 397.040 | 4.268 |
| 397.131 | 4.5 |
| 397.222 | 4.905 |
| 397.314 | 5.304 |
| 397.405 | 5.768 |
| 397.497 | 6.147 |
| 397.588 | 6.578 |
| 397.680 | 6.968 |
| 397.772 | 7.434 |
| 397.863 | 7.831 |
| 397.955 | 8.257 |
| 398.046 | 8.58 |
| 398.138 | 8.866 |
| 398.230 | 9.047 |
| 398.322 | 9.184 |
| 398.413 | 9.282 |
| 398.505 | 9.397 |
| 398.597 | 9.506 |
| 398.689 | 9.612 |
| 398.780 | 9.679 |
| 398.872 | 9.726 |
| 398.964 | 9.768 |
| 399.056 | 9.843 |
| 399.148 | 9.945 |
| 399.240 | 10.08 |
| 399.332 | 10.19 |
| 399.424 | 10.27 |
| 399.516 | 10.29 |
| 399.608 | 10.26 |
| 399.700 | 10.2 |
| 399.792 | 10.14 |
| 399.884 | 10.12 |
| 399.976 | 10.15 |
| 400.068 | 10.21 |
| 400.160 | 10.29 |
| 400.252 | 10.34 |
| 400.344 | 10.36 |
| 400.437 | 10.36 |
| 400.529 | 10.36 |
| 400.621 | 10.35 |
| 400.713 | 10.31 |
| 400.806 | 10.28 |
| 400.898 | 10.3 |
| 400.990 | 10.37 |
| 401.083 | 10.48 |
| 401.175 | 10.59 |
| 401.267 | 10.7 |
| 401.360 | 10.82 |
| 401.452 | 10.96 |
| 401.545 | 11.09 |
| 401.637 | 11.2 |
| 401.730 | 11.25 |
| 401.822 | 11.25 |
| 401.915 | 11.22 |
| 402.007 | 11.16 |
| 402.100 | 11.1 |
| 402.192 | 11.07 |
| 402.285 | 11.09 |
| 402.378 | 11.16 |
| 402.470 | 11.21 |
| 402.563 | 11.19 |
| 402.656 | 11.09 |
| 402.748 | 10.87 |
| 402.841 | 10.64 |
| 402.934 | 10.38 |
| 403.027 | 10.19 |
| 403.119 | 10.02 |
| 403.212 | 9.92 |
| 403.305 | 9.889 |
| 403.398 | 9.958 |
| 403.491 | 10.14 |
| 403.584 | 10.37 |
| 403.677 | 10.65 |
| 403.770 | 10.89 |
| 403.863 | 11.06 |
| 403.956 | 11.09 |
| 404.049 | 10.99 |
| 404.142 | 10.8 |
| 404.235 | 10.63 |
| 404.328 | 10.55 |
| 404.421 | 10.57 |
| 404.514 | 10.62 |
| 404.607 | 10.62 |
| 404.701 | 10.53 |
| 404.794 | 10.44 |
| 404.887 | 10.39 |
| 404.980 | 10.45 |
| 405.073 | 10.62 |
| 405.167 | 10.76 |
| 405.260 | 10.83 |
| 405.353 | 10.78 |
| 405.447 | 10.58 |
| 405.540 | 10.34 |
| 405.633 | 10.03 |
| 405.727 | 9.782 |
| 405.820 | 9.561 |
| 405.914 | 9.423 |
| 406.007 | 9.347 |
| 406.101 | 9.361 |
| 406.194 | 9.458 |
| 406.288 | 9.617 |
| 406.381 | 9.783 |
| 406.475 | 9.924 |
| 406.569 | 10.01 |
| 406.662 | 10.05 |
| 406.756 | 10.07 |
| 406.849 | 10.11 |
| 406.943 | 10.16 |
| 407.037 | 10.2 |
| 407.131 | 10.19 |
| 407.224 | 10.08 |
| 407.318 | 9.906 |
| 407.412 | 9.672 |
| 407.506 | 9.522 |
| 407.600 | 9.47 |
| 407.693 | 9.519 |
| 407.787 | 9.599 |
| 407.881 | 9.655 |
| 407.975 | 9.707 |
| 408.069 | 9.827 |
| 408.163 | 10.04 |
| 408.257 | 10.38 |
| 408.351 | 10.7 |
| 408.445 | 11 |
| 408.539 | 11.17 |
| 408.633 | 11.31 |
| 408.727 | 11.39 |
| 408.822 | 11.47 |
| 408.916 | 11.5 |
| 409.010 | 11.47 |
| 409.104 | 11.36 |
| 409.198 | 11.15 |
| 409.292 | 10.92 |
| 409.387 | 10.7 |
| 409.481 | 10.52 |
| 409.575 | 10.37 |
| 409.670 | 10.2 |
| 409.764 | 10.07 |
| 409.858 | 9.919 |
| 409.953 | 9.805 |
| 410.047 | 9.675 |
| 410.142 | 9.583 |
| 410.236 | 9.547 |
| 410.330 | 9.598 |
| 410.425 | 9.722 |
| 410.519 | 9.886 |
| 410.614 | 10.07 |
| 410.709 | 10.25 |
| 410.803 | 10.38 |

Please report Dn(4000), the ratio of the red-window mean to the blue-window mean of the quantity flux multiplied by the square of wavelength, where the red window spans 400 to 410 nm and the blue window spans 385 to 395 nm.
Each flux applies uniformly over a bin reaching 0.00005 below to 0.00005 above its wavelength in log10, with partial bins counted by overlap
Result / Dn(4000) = 1.9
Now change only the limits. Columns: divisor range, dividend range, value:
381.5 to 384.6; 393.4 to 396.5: 1.50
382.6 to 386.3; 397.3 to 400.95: 2.24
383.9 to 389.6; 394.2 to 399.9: 1.47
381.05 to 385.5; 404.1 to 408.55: 2.45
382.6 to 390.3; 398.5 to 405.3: 2.18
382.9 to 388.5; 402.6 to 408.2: 2.32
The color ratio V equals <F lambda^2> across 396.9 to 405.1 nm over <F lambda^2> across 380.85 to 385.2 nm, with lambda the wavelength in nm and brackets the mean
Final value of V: 2.29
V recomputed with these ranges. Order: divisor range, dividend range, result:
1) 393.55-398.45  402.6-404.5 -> 1.76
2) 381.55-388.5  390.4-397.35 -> 1.30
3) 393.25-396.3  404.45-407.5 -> 1.80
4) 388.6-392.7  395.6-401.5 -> 1.27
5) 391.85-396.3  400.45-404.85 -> 1.93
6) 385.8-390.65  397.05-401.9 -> 1.71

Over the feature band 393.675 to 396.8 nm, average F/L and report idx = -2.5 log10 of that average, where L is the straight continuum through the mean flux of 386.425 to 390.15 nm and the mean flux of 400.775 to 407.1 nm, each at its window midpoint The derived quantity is 0.286 mag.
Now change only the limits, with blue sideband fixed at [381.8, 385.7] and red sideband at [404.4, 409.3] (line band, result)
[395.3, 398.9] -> 0.147 mag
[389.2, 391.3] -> -0.168 mag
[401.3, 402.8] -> -0.219 mag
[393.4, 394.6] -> 0.433 mag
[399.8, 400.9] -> -0.188 mag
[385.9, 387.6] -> -0.015 mag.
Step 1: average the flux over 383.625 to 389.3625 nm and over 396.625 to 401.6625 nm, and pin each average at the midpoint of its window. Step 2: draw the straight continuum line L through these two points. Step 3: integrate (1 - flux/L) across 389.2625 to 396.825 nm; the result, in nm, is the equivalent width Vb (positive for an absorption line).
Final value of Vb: 0.80 nm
